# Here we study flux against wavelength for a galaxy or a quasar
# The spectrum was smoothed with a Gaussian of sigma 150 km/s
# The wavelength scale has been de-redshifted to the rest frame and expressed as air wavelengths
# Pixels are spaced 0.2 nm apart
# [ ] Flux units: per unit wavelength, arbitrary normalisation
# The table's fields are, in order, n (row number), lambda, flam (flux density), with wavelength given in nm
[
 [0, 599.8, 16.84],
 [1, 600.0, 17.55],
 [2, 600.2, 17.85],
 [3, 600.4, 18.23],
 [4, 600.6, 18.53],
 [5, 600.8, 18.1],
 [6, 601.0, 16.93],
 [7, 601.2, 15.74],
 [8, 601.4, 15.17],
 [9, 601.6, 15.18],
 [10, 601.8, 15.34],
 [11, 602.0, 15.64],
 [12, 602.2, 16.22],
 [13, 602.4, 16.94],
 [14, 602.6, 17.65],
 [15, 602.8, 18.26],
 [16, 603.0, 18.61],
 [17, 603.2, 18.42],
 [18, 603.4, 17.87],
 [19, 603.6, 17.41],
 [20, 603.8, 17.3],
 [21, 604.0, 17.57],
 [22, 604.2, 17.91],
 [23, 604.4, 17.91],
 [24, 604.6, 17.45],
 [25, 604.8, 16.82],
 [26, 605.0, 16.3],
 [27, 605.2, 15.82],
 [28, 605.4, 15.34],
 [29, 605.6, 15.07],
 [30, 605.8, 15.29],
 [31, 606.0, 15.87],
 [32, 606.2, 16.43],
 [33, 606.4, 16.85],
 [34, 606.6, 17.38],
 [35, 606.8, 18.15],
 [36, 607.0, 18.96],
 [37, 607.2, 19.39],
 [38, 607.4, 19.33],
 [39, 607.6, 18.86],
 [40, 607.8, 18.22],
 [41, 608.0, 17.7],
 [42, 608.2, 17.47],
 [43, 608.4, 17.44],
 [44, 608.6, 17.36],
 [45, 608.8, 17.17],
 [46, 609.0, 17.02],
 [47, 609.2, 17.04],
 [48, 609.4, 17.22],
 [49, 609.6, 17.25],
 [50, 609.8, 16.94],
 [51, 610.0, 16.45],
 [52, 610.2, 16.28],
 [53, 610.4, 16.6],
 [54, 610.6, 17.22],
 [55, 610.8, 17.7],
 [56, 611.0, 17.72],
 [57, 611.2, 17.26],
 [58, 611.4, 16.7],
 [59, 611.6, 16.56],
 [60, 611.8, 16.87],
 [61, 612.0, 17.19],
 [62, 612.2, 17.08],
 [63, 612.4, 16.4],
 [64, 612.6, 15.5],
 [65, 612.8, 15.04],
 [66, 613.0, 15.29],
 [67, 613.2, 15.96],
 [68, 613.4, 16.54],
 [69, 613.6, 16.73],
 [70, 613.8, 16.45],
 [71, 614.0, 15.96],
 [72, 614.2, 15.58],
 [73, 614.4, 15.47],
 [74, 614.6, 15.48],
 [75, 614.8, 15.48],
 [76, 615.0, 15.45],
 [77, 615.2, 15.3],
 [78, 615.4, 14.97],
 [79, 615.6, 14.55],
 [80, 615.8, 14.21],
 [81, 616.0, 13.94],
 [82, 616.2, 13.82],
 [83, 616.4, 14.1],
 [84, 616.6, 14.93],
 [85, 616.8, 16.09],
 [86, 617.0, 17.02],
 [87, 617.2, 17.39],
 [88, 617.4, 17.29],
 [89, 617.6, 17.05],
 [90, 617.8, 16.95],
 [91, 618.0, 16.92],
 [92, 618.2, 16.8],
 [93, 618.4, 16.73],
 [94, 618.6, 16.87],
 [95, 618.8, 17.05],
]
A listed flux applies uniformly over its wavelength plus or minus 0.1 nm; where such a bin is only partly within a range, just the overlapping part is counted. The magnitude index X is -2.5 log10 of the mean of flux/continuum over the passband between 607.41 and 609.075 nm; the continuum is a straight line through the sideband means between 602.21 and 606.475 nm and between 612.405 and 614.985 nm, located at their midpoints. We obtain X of -0.080 mag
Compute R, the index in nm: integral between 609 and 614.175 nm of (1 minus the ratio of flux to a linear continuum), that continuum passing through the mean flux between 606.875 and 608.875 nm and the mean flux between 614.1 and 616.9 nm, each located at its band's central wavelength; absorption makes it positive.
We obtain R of -0.01 nm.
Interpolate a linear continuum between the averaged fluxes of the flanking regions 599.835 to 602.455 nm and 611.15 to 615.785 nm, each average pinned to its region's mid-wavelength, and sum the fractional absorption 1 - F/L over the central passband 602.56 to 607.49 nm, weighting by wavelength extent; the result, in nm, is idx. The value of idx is -0.254 nm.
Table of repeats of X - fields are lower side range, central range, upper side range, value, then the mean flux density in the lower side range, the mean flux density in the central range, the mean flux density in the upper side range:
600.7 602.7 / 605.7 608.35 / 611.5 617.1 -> -0.11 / 16.3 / 17.7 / 15.6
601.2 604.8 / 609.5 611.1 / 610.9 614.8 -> -0.03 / 17.1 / 17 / 16.3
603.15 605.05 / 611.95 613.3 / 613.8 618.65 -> 0.02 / 17.5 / 16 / 15.8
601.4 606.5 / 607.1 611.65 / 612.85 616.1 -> -0.09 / 16.7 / 17.4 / 15.5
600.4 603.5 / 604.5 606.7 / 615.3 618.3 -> 0.03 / 17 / 16.2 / 15.7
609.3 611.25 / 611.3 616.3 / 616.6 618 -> 0.08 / 17.1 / 15.7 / 16.8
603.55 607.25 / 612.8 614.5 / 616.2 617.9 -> 0.03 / 17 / 15.9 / 16.2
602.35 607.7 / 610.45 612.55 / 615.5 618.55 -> -0.03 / 17.4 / 17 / 15.9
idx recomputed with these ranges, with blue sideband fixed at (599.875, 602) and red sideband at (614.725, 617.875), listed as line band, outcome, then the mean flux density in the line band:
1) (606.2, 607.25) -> -0.103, 17.9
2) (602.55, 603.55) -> -0.092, 18.1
